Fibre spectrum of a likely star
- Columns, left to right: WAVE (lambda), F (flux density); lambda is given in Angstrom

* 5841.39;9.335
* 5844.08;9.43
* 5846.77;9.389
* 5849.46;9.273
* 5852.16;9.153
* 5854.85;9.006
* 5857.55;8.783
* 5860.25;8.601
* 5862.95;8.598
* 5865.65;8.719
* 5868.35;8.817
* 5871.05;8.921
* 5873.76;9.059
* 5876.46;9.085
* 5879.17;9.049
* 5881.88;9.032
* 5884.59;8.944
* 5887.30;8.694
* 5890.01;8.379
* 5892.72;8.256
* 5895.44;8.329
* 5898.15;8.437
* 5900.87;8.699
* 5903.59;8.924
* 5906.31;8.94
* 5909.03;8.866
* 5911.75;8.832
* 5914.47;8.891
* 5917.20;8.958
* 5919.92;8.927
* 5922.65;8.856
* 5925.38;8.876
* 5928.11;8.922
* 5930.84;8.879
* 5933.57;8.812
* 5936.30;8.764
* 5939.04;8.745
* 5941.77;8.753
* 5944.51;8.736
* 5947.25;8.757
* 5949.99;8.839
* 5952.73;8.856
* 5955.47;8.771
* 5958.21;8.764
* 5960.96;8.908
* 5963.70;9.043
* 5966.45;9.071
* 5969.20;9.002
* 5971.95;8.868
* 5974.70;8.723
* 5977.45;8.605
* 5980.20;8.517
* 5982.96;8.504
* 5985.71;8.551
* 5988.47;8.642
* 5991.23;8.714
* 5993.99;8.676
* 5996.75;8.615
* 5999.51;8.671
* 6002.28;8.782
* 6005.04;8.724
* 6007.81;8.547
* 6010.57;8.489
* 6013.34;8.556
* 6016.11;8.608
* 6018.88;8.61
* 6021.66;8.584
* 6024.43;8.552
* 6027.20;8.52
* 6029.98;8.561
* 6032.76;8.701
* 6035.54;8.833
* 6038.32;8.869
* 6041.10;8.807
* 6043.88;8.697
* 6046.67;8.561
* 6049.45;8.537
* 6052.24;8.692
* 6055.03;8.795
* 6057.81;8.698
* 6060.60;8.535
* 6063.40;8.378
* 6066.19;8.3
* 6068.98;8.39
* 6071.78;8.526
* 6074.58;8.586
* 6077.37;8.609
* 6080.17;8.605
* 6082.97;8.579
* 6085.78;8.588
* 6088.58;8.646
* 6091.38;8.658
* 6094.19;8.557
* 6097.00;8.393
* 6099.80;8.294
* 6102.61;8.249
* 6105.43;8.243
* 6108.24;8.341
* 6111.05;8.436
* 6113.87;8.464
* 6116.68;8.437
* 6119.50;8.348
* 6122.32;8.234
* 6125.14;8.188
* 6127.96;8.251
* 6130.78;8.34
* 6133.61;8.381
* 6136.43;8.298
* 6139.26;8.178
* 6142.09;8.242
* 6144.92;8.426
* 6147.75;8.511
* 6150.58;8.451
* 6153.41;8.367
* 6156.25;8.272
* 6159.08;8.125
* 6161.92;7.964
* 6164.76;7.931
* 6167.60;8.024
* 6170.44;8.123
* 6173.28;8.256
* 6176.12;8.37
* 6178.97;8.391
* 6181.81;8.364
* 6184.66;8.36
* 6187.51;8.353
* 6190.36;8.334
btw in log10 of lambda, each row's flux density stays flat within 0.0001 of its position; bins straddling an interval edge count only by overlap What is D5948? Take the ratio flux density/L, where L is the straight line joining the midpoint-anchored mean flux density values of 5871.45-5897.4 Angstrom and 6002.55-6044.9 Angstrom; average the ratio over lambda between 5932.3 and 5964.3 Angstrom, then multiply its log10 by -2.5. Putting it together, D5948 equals -0.01 mag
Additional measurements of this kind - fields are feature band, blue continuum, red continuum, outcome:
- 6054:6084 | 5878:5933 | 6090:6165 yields -0.01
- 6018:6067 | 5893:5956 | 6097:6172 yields -0.02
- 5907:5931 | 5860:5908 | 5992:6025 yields -0.02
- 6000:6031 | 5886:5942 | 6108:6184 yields -0.01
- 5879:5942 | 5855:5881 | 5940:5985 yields 0.01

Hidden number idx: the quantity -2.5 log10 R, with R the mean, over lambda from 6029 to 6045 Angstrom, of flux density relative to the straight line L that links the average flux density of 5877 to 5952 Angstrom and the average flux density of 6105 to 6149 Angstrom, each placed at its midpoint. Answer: -0.03 mag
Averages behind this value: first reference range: 8.78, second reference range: 8.33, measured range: 8.75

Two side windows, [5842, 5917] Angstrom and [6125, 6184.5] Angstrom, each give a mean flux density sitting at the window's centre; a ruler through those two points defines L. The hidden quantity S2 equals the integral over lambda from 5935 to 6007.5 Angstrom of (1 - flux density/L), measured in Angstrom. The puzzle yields -0.7 Angstrom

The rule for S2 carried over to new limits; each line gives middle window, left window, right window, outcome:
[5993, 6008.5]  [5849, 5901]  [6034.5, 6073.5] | 0.0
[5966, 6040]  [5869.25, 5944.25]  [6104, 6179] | -0.6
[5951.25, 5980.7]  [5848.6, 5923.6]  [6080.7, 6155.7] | -0.6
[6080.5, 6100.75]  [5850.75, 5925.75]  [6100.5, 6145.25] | -0.4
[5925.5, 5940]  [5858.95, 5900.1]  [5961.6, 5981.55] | -0.1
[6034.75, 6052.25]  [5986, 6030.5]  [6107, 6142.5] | -0.4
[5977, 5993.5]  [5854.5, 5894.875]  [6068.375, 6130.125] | 0.0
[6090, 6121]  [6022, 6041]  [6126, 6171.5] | 0.0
